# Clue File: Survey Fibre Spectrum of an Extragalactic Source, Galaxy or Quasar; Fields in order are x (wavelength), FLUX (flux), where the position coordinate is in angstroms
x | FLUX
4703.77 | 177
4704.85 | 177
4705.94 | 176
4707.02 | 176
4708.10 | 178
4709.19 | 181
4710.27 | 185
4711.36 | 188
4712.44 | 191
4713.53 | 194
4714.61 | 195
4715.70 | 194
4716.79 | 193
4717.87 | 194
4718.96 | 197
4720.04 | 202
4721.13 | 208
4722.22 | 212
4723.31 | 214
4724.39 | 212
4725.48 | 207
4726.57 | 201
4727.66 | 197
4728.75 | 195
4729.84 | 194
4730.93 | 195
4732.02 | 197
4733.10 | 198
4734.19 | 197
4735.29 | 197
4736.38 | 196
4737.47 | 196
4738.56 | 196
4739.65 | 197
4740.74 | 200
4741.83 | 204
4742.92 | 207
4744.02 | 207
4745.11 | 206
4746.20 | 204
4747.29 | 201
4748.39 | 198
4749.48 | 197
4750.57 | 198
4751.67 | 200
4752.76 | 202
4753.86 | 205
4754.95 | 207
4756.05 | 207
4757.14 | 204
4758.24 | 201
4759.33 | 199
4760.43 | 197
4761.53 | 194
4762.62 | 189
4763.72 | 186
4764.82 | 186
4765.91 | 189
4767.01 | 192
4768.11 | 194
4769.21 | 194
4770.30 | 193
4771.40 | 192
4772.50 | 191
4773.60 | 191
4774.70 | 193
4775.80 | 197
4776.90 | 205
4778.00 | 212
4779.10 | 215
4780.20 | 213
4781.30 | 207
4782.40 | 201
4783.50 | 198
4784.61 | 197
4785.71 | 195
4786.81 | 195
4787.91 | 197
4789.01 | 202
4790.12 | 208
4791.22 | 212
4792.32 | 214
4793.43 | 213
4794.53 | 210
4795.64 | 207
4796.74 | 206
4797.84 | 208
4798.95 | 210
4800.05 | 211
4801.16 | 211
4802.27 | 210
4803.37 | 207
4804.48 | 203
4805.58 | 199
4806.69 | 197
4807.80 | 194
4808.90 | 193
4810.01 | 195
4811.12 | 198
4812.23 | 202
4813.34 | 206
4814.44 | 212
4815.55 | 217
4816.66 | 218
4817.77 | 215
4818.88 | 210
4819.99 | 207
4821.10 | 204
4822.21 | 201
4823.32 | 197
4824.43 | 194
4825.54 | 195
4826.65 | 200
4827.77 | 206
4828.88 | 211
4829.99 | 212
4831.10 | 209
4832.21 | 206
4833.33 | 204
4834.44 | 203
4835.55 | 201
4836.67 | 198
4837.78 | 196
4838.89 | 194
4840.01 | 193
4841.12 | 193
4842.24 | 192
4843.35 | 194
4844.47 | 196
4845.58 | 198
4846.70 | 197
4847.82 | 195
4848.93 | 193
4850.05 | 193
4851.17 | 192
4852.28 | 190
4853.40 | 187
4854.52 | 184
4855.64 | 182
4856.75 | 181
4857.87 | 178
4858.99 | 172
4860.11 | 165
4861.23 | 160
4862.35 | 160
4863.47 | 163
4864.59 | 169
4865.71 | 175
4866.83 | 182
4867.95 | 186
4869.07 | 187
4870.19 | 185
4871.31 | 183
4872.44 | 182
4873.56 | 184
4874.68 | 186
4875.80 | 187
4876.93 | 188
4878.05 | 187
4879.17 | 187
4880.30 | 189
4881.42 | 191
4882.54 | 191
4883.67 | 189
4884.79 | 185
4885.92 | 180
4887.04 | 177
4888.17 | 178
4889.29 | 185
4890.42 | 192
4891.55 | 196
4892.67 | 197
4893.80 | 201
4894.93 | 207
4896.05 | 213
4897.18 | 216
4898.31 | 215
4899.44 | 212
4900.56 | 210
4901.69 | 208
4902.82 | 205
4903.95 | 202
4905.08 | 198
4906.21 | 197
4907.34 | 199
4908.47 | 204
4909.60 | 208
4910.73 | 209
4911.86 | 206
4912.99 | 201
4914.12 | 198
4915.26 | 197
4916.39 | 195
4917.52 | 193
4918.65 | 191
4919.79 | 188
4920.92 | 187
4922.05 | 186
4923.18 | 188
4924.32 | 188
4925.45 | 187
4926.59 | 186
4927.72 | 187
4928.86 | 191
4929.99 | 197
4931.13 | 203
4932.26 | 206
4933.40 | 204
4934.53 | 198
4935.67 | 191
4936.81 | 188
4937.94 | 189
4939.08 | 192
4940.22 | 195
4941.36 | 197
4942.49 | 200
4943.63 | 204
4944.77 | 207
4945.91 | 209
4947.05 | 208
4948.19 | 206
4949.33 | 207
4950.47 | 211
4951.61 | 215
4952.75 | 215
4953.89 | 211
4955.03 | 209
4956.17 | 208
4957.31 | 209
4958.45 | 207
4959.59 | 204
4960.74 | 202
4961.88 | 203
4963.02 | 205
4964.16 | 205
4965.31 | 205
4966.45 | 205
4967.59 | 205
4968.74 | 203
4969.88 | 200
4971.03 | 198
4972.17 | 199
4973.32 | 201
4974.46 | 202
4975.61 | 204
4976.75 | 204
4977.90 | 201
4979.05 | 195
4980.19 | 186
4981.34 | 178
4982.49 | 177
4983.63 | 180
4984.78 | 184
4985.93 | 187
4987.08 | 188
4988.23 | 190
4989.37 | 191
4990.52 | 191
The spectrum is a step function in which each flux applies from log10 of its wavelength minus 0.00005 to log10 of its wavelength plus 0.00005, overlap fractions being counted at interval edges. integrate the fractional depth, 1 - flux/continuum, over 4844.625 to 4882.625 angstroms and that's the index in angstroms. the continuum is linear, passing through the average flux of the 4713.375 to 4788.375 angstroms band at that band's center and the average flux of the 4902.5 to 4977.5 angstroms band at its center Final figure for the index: 3.2 angstroms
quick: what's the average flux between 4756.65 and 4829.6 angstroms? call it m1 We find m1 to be 202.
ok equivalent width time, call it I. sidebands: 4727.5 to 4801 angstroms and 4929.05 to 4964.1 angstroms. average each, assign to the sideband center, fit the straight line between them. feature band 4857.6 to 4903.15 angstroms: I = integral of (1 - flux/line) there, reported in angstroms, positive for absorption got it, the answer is 3.2 angstroms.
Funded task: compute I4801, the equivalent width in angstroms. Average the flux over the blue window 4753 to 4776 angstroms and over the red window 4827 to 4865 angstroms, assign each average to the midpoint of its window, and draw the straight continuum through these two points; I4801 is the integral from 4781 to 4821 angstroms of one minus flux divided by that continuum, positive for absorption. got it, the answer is -2.50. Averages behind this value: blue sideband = 195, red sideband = 190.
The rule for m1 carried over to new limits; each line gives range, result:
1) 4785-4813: 204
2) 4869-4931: 194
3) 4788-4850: 203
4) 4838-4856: 192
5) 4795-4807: 206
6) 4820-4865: 192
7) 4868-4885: 187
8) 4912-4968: 200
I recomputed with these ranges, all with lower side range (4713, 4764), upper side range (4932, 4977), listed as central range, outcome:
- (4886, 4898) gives 0.38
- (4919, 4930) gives 0.80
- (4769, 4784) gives 0.01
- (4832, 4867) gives 2.55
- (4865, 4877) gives 1.08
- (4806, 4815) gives 0.06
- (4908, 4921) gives 0.27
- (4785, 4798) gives -0.30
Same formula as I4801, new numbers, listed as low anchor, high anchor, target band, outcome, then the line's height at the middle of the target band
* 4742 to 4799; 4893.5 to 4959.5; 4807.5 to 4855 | 0.2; 201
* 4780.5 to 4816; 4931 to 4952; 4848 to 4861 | 1.3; 203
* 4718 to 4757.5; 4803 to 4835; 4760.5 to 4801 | 0.4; 203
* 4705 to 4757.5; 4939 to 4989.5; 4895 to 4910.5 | -0.5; 200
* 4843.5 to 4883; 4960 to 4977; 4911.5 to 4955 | -0.4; 196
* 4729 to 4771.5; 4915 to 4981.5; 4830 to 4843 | -0.1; 199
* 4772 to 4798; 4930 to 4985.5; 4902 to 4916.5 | 0.0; 201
